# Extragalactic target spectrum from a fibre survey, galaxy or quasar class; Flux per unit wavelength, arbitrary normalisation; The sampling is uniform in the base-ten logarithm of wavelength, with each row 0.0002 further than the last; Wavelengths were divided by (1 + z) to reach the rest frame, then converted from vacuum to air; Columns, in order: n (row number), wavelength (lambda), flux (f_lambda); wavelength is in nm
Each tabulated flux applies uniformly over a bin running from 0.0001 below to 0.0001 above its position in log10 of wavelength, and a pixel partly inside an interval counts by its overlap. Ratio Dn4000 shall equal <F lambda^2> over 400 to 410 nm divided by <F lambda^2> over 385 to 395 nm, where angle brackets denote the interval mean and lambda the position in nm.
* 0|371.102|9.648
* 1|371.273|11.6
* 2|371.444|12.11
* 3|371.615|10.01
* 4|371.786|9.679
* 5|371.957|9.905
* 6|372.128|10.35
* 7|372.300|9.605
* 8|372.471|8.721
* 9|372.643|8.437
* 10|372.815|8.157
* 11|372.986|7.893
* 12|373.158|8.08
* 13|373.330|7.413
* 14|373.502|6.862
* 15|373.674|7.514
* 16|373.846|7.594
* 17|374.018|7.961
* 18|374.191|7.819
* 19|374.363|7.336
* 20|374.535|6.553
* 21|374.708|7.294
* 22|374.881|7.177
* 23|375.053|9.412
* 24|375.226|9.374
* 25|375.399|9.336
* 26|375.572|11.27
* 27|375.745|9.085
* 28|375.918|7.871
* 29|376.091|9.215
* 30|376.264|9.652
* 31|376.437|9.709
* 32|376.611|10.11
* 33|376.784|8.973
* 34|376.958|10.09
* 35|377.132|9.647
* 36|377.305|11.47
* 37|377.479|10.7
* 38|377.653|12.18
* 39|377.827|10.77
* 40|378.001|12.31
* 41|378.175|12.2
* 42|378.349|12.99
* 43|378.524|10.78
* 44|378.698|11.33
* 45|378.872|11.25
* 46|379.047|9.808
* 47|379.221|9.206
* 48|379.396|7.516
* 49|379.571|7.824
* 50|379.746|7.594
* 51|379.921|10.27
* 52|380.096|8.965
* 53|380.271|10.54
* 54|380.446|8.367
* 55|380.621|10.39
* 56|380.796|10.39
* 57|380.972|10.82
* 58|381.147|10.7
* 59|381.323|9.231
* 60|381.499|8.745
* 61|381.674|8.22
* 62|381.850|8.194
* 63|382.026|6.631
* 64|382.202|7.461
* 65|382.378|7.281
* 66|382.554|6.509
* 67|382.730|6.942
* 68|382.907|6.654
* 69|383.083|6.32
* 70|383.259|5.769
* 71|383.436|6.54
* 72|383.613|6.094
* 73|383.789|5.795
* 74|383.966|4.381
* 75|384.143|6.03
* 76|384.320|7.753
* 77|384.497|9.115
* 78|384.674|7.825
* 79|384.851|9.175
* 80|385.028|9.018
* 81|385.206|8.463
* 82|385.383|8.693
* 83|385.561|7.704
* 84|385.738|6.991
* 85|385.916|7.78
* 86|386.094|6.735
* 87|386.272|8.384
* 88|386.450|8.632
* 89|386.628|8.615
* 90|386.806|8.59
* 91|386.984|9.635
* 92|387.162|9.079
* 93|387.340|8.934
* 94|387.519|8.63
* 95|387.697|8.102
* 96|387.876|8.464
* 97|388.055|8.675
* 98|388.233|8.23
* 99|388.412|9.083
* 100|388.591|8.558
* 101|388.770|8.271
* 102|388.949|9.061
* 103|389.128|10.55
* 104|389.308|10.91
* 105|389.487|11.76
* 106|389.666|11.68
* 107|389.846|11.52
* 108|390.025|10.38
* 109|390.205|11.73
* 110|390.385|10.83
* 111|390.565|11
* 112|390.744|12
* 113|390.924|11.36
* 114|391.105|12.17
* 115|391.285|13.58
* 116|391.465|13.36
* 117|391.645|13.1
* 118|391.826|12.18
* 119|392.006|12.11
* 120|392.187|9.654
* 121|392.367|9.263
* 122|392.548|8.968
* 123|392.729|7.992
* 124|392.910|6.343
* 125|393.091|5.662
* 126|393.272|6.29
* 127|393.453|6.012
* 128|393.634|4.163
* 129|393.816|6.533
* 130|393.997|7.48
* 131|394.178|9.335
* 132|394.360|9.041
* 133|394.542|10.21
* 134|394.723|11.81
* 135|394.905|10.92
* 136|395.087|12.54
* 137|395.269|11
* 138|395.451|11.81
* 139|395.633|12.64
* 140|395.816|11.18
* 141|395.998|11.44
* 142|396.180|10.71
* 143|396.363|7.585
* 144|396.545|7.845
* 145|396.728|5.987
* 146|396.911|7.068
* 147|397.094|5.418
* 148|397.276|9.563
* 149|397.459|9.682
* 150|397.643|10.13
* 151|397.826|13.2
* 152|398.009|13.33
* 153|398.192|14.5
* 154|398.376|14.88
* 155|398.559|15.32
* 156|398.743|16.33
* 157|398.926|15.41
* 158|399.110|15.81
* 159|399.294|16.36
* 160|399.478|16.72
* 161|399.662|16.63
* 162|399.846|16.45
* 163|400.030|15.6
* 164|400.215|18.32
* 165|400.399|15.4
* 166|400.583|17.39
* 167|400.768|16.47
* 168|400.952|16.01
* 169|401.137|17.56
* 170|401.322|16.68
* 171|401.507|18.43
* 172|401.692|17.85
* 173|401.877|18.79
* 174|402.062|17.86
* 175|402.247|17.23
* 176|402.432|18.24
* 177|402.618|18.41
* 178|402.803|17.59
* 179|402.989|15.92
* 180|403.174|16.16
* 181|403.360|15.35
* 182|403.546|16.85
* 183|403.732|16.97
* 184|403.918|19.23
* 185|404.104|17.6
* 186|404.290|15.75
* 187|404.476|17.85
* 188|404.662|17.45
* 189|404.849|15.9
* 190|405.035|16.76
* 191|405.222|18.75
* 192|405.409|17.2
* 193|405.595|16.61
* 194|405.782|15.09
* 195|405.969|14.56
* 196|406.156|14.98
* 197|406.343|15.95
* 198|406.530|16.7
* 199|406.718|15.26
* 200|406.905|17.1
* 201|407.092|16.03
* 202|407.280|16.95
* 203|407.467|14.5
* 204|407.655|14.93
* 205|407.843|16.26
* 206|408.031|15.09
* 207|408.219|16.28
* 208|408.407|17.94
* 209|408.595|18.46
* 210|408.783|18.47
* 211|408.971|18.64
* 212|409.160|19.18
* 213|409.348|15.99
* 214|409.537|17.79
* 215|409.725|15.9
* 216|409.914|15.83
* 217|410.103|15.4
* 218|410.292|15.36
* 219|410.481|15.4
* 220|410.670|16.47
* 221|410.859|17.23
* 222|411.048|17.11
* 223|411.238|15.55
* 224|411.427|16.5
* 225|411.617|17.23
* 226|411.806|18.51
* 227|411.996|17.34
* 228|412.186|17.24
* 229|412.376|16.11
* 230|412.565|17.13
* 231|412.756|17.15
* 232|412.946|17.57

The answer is 1.94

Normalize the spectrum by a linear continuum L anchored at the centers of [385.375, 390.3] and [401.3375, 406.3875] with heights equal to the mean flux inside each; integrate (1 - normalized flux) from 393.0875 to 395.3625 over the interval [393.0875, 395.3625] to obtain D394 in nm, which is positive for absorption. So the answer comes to 0.681 nm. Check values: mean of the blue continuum 9.13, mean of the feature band 8.66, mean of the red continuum 17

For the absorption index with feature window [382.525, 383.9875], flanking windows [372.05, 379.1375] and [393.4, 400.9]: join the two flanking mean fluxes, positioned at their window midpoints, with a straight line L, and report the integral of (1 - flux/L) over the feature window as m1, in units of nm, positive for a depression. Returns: 0.59 nm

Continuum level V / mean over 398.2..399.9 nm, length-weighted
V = 15.9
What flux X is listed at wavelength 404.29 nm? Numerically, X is 15.75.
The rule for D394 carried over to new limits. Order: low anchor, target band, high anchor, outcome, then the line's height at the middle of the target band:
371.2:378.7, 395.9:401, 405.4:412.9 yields 0.427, 14.3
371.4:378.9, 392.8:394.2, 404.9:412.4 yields 0.733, 13.3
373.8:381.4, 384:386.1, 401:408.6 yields 0.669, 11.6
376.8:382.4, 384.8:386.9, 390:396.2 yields 0.368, 9.96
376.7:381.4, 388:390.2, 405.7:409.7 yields 0.435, 12.4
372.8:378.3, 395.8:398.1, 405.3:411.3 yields 0.741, 13.9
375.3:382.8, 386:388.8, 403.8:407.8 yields 0.761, 11.7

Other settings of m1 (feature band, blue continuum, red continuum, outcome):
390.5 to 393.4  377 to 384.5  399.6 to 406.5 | 0.59 nm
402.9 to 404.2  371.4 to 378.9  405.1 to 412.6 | -0.12 nm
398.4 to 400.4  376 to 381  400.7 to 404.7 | 0.01 nm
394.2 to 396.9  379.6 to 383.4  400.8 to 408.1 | 0.65 nm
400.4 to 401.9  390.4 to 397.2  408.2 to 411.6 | -0.49 nm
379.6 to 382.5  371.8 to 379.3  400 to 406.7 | 0.51 nm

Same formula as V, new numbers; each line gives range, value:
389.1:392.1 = 11.8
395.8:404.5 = 14.8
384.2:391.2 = 9.33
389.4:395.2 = 10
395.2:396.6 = 10.6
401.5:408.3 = 16.7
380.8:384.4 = 7.37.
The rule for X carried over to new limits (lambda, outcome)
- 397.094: 5.418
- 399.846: 16.45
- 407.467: 14.5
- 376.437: 9.709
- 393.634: 4.163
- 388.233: 8.23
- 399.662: 16.63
